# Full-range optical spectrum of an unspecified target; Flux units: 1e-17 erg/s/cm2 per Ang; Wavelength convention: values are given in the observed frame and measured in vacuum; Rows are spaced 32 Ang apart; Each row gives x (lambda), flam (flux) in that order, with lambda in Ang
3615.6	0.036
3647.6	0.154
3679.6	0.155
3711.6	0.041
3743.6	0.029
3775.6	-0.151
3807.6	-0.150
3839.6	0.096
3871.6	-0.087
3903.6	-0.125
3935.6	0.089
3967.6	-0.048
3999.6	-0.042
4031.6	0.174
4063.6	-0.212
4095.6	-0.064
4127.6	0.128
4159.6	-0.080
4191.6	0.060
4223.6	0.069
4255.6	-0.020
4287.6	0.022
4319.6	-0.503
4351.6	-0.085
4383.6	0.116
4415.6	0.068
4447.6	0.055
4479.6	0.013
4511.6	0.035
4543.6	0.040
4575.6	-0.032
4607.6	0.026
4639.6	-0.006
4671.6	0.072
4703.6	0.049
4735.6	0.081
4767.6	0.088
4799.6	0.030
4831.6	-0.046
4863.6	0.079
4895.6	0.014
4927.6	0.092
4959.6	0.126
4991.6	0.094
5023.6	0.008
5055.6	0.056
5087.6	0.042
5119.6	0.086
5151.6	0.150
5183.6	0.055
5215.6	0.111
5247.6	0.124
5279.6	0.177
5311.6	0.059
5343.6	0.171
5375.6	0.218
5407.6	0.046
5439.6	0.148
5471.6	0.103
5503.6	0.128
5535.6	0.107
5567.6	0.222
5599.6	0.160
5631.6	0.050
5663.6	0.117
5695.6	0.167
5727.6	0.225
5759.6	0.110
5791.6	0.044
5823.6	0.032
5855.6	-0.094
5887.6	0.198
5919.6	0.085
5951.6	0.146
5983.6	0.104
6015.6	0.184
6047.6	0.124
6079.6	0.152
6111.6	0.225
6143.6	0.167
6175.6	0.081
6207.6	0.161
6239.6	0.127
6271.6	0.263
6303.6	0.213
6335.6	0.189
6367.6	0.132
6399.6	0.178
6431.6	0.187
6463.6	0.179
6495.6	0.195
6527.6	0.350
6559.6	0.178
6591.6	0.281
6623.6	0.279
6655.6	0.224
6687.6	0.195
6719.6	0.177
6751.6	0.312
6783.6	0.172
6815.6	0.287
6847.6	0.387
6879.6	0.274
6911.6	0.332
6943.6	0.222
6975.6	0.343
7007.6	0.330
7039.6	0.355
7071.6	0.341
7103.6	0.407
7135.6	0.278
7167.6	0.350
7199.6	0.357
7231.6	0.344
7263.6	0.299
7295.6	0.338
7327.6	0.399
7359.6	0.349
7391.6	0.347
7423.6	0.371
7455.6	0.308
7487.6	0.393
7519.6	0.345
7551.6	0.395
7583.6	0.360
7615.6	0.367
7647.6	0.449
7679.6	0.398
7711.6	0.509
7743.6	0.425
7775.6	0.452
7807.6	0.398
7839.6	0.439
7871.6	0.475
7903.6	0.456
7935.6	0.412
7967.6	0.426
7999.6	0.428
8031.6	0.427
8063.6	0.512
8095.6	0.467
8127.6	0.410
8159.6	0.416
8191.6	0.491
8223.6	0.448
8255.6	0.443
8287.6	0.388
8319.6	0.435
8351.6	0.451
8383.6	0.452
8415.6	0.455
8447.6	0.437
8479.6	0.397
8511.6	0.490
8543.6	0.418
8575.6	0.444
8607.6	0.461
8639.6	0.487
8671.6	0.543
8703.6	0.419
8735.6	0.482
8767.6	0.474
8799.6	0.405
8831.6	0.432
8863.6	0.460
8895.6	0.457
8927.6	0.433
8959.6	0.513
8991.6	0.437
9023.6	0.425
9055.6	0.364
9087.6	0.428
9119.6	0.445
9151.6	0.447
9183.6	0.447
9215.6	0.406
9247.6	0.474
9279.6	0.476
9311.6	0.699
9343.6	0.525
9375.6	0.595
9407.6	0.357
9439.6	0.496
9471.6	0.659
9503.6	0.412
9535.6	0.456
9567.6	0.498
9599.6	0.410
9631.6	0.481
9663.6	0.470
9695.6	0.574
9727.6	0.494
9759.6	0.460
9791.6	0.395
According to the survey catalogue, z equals 0.747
